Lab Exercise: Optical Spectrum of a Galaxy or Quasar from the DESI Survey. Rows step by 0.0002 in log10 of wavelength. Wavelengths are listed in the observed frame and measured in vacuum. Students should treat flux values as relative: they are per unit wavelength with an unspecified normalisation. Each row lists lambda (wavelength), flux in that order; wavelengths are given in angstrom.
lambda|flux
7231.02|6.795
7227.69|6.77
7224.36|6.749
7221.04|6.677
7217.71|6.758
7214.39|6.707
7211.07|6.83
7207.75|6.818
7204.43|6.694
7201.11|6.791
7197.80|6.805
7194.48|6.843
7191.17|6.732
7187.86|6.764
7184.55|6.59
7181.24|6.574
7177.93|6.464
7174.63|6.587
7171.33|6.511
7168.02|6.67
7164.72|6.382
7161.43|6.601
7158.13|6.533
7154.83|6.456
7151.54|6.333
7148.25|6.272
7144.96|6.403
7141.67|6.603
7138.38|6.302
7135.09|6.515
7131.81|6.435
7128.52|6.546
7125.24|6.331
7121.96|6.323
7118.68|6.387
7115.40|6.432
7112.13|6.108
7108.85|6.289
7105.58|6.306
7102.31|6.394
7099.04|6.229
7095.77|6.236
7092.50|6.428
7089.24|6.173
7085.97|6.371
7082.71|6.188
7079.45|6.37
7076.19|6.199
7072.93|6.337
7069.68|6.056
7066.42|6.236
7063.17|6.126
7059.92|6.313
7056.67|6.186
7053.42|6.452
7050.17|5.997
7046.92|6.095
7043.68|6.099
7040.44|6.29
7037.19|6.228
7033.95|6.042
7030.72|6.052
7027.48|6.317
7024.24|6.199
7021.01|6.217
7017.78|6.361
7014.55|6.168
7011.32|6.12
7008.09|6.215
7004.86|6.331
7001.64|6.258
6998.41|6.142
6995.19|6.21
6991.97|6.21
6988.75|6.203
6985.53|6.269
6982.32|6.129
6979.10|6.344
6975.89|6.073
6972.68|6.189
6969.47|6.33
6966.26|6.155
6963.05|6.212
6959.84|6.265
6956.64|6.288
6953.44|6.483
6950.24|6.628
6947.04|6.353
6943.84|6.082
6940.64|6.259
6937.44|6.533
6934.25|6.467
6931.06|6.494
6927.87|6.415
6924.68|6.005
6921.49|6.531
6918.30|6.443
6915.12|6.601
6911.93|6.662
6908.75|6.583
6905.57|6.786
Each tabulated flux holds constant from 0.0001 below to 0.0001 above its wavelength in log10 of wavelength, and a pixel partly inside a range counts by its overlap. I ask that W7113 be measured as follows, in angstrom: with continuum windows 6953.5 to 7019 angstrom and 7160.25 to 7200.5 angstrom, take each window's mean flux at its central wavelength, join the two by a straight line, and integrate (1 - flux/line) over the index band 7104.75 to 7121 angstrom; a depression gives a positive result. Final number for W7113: 0.5 angstrom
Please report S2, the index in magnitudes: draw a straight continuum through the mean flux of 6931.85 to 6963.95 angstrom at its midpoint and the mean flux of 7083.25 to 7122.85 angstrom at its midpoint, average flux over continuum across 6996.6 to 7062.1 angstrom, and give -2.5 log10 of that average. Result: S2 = 0.02 mag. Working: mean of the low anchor 6.36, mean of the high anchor 6.3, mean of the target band 6.2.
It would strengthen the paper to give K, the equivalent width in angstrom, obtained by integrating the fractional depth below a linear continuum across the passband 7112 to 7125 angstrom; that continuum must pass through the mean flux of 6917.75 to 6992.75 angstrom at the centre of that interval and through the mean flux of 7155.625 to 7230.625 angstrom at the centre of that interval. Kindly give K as 0.44 angstrom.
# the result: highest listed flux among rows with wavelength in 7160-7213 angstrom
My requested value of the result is 6.843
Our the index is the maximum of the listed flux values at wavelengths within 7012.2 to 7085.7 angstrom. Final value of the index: 6.452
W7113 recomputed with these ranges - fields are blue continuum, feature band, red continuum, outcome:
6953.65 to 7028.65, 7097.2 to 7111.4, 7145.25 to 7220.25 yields 0.4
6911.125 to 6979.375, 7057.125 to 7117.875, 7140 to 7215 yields 2.3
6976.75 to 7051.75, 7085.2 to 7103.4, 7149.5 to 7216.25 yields 0.3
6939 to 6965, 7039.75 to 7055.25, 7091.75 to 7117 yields 0.3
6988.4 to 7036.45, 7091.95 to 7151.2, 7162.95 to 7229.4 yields 1.2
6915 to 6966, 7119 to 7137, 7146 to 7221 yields 0.4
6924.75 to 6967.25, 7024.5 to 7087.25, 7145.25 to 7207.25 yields 2.5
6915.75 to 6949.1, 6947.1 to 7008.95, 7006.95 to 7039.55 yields 0.2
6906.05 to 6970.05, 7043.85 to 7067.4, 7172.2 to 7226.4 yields 1.2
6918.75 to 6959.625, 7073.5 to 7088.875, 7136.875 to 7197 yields 0.5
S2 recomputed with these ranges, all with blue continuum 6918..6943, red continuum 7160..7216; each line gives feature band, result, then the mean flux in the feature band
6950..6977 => 0.024 mag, 6.28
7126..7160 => 0.030 mag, 6.44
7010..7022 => 0.044 mag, 6.22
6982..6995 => 0.040 mag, 6.21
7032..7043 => 0.055 mag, 6.18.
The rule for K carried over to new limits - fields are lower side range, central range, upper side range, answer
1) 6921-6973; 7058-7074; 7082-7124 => 0.25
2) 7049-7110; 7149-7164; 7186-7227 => 0.24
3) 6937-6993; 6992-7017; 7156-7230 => 0.51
